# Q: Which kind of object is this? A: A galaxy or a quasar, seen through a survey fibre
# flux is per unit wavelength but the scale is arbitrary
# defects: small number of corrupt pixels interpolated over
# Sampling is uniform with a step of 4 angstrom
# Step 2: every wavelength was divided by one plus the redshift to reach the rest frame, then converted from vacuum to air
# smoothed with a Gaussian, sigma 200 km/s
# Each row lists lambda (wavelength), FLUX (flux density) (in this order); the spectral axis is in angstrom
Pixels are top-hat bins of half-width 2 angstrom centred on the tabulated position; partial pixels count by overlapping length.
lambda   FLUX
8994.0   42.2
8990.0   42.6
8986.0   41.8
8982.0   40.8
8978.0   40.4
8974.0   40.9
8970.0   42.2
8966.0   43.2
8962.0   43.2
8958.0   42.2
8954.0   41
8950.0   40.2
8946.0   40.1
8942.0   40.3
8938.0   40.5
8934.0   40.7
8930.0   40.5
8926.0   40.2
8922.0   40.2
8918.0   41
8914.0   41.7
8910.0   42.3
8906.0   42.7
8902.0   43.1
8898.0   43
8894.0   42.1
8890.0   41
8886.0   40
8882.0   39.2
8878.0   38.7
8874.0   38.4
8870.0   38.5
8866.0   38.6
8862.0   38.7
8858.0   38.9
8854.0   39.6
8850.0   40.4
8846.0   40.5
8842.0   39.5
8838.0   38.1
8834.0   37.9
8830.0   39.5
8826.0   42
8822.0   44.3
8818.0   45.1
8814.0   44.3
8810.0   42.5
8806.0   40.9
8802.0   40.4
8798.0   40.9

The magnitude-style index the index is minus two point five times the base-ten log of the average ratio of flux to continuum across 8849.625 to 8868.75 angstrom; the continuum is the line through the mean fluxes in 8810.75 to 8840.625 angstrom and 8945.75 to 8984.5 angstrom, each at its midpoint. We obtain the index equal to 0.07 mag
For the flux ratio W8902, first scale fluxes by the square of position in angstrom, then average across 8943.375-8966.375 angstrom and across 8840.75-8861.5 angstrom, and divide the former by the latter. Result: 1.07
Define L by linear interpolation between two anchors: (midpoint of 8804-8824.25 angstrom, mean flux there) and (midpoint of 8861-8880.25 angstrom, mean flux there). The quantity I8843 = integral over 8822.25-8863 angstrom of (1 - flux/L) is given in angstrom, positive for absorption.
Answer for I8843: 1.2 angstrom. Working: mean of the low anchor 43.4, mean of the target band 39.7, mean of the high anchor 38.6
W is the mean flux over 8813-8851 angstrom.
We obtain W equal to 41.1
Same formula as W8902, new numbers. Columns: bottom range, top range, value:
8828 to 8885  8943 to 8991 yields 1.09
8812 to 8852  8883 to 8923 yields 1.03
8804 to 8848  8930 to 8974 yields 1.03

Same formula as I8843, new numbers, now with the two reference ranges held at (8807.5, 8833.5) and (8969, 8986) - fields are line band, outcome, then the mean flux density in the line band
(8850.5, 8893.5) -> 2.87 angstrom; 39.3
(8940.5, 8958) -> 0.32 angstrom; 40.6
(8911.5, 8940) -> 0.61 angstrom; 40.7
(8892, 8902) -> -0.19 angstrom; 42.7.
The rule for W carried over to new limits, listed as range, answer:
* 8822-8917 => 40.3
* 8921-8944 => 40.4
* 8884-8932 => 41.5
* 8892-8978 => 41.5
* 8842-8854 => 40.1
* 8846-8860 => 39.8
